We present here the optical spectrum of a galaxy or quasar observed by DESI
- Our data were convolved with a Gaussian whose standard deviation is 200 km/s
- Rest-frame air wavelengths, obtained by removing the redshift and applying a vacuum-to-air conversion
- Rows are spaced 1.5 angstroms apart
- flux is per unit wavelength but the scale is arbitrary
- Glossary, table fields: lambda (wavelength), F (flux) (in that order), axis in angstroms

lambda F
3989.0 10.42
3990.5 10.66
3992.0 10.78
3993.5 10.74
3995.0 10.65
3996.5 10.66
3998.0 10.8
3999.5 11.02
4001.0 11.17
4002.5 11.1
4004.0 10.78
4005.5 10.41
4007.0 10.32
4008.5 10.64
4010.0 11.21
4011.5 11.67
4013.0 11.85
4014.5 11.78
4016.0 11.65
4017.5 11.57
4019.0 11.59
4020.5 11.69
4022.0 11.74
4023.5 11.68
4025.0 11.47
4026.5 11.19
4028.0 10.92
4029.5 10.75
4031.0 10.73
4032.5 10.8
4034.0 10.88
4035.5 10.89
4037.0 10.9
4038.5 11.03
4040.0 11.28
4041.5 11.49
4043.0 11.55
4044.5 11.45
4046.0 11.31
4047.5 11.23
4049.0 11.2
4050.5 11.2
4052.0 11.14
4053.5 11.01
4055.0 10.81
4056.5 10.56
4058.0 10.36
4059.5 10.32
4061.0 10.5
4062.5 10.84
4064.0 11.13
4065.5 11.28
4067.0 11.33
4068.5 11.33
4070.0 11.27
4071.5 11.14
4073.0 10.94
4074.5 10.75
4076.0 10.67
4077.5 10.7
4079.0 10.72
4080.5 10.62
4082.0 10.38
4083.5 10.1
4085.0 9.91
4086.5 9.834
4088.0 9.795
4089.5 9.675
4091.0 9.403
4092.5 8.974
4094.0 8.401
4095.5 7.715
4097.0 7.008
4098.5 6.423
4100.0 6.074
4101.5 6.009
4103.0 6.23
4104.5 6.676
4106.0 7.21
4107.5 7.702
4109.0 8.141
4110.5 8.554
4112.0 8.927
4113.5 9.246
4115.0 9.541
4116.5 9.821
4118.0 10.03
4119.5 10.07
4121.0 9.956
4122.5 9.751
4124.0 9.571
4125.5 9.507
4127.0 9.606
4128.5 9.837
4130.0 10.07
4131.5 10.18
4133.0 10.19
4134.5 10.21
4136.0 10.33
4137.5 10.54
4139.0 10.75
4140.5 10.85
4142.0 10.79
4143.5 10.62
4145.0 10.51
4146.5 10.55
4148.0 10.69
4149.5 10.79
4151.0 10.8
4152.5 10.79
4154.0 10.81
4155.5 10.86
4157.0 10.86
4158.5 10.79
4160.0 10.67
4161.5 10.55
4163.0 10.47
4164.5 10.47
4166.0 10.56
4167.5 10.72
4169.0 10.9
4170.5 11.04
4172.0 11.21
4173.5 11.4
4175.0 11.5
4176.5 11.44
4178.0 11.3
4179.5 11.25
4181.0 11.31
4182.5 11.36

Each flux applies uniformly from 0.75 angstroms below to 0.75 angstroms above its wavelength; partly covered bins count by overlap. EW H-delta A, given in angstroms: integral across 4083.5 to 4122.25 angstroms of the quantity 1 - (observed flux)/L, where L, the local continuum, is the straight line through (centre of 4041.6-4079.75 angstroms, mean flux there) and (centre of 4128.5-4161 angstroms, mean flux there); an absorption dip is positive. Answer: 8.2 angstroms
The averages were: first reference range 11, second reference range 10.6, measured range 8.5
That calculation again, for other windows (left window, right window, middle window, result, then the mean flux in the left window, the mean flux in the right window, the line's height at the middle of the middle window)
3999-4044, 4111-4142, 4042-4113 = 5.4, 11.2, 9.96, 10.5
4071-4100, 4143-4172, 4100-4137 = 4.0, 9.53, 10.7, 10.1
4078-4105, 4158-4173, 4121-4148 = -1.1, 8.59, 10.7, 9.84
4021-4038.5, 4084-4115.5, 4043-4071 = -3.1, 11.1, 8.17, 9.95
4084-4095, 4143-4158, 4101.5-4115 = 2.7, 9.4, 10.7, 9.81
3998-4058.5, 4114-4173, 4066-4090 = 0.5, 11.1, 10.4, 10.8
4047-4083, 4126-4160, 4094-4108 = 5.0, 10.9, 10.5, 10.7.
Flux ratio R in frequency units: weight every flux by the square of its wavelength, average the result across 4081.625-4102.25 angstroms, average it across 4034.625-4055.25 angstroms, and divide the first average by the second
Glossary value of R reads 0.8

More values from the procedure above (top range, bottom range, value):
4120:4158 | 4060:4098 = 1.05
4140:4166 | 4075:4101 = 1.20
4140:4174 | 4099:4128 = 1.28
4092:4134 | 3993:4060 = 0.81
